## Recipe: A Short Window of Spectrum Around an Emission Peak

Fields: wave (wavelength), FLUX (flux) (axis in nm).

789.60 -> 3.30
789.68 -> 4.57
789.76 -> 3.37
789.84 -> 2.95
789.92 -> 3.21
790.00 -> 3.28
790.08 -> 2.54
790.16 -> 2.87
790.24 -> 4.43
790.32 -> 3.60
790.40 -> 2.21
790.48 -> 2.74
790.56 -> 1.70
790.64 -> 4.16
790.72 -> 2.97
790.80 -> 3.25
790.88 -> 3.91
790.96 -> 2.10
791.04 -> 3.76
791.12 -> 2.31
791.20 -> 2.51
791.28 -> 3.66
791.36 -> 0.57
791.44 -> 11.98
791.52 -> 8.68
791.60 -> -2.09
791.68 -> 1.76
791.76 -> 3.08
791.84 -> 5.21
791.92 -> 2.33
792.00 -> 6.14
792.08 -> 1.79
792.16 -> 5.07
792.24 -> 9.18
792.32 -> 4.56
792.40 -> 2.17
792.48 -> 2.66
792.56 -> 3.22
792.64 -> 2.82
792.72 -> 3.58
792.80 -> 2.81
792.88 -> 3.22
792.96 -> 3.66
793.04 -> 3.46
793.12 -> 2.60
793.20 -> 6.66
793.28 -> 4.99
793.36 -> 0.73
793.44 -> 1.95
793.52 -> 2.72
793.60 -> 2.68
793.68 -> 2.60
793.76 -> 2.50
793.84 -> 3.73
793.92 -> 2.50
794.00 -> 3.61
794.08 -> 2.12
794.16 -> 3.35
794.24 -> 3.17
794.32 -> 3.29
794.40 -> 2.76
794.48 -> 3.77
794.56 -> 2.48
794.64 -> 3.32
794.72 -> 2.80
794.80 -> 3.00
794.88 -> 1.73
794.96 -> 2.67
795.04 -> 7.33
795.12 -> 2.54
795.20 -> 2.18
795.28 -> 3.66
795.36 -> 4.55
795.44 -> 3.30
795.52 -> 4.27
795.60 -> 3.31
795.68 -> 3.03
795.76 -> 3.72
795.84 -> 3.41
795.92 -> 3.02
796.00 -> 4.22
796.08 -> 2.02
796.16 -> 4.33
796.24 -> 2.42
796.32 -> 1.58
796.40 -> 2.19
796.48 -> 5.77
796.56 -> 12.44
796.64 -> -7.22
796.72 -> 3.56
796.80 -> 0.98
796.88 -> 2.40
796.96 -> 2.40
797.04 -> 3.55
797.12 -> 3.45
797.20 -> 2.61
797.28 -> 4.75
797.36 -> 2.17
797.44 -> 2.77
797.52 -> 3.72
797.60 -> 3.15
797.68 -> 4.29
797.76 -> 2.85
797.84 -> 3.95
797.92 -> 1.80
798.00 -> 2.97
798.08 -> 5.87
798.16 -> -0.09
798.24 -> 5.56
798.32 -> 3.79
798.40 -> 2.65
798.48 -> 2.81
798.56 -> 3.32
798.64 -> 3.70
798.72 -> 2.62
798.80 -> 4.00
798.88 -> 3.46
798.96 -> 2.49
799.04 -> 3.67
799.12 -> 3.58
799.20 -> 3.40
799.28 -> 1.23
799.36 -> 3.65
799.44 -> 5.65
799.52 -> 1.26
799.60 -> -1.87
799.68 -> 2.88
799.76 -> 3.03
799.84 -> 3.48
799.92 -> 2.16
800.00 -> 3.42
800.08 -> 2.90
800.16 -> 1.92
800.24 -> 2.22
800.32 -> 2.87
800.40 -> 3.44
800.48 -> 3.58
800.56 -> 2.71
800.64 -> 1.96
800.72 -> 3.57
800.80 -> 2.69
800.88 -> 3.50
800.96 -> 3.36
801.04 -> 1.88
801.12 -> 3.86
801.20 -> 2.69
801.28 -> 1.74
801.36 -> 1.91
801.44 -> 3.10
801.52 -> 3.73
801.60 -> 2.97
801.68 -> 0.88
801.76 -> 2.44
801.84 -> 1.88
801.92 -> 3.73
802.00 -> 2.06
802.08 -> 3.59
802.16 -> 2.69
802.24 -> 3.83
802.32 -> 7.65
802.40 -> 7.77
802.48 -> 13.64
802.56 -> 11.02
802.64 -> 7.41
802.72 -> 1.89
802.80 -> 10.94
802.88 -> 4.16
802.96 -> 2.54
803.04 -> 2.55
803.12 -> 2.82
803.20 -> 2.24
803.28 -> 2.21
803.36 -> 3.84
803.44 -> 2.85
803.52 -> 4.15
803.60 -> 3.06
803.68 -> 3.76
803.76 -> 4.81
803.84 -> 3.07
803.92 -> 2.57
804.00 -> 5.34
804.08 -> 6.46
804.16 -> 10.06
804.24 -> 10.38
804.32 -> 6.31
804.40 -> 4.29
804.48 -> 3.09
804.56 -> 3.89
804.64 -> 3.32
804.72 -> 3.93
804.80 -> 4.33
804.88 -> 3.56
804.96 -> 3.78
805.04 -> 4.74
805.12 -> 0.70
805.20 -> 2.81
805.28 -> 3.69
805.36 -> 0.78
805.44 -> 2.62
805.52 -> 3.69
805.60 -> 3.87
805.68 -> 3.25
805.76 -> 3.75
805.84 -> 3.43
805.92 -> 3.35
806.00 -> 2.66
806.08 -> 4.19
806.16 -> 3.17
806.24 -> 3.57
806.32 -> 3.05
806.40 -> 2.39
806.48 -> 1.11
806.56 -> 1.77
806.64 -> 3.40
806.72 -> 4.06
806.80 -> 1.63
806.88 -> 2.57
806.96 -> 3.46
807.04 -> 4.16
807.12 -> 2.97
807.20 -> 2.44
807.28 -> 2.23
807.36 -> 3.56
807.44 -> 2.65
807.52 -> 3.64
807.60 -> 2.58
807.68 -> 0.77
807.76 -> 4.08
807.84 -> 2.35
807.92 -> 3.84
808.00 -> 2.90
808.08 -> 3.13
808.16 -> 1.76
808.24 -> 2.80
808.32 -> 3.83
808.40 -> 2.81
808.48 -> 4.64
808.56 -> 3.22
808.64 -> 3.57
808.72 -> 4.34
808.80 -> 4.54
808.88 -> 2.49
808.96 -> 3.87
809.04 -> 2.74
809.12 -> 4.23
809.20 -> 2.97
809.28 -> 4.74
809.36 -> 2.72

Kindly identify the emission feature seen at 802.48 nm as [S II]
